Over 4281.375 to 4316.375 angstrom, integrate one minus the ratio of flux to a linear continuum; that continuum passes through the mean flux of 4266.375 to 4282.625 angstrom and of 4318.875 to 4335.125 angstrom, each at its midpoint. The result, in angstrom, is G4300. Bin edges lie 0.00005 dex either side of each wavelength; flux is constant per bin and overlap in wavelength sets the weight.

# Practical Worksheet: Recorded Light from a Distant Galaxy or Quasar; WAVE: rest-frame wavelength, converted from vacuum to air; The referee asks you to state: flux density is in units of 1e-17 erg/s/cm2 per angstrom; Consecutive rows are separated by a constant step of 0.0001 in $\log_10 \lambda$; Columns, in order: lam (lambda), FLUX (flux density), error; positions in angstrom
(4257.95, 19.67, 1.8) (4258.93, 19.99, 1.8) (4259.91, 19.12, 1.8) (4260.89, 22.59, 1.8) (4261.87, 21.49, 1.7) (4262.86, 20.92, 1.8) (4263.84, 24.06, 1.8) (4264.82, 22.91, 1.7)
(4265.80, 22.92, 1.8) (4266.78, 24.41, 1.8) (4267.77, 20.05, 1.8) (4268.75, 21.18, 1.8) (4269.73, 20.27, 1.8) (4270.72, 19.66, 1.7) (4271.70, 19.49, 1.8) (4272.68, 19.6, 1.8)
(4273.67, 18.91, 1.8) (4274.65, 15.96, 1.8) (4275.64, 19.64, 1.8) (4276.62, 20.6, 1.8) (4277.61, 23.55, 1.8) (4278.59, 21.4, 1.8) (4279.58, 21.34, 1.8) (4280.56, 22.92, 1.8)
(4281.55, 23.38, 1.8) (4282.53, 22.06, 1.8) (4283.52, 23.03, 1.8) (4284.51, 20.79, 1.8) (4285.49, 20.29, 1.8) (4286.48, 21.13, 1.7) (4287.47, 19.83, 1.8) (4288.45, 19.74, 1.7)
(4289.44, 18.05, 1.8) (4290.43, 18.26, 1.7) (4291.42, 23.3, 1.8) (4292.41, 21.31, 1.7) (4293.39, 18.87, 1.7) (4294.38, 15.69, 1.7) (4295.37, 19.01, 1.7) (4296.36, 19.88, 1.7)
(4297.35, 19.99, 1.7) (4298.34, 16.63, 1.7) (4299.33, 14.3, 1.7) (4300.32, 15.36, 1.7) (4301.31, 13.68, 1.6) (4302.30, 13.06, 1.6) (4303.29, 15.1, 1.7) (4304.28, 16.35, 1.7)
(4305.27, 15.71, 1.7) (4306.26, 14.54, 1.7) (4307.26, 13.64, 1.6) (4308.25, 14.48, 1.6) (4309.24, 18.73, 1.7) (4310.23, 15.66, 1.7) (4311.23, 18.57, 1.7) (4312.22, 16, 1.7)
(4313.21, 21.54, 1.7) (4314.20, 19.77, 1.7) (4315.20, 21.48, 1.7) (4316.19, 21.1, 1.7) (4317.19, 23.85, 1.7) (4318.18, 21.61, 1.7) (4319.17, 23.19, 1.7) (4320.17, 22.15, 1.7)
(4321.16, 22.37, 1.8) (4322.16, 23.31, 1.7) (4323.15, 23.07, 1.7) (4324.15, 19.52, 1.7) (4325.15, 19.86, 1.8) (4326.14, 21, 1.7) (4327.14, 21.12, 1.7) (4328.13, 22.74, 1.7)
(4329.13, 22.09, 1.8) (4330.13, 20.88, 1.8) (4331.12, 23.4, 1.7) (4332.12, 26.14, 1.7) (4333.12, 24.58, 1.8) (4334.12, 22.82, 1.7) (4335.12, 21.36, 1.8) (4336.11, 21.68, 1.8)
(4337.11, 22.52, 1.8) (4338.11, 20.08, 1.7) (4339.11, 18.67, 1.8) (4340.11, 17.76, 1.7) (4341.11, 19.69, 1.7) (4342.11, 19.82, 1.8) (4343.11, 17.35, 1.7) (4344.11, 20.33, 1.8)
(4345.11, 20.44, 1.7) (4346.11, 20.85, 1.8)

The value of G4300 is 5.2 angstrom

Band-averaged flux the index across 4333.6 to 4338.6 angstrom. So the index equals 21.7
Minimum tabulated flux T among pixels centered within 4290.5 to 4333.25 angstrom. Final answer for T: 13.06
